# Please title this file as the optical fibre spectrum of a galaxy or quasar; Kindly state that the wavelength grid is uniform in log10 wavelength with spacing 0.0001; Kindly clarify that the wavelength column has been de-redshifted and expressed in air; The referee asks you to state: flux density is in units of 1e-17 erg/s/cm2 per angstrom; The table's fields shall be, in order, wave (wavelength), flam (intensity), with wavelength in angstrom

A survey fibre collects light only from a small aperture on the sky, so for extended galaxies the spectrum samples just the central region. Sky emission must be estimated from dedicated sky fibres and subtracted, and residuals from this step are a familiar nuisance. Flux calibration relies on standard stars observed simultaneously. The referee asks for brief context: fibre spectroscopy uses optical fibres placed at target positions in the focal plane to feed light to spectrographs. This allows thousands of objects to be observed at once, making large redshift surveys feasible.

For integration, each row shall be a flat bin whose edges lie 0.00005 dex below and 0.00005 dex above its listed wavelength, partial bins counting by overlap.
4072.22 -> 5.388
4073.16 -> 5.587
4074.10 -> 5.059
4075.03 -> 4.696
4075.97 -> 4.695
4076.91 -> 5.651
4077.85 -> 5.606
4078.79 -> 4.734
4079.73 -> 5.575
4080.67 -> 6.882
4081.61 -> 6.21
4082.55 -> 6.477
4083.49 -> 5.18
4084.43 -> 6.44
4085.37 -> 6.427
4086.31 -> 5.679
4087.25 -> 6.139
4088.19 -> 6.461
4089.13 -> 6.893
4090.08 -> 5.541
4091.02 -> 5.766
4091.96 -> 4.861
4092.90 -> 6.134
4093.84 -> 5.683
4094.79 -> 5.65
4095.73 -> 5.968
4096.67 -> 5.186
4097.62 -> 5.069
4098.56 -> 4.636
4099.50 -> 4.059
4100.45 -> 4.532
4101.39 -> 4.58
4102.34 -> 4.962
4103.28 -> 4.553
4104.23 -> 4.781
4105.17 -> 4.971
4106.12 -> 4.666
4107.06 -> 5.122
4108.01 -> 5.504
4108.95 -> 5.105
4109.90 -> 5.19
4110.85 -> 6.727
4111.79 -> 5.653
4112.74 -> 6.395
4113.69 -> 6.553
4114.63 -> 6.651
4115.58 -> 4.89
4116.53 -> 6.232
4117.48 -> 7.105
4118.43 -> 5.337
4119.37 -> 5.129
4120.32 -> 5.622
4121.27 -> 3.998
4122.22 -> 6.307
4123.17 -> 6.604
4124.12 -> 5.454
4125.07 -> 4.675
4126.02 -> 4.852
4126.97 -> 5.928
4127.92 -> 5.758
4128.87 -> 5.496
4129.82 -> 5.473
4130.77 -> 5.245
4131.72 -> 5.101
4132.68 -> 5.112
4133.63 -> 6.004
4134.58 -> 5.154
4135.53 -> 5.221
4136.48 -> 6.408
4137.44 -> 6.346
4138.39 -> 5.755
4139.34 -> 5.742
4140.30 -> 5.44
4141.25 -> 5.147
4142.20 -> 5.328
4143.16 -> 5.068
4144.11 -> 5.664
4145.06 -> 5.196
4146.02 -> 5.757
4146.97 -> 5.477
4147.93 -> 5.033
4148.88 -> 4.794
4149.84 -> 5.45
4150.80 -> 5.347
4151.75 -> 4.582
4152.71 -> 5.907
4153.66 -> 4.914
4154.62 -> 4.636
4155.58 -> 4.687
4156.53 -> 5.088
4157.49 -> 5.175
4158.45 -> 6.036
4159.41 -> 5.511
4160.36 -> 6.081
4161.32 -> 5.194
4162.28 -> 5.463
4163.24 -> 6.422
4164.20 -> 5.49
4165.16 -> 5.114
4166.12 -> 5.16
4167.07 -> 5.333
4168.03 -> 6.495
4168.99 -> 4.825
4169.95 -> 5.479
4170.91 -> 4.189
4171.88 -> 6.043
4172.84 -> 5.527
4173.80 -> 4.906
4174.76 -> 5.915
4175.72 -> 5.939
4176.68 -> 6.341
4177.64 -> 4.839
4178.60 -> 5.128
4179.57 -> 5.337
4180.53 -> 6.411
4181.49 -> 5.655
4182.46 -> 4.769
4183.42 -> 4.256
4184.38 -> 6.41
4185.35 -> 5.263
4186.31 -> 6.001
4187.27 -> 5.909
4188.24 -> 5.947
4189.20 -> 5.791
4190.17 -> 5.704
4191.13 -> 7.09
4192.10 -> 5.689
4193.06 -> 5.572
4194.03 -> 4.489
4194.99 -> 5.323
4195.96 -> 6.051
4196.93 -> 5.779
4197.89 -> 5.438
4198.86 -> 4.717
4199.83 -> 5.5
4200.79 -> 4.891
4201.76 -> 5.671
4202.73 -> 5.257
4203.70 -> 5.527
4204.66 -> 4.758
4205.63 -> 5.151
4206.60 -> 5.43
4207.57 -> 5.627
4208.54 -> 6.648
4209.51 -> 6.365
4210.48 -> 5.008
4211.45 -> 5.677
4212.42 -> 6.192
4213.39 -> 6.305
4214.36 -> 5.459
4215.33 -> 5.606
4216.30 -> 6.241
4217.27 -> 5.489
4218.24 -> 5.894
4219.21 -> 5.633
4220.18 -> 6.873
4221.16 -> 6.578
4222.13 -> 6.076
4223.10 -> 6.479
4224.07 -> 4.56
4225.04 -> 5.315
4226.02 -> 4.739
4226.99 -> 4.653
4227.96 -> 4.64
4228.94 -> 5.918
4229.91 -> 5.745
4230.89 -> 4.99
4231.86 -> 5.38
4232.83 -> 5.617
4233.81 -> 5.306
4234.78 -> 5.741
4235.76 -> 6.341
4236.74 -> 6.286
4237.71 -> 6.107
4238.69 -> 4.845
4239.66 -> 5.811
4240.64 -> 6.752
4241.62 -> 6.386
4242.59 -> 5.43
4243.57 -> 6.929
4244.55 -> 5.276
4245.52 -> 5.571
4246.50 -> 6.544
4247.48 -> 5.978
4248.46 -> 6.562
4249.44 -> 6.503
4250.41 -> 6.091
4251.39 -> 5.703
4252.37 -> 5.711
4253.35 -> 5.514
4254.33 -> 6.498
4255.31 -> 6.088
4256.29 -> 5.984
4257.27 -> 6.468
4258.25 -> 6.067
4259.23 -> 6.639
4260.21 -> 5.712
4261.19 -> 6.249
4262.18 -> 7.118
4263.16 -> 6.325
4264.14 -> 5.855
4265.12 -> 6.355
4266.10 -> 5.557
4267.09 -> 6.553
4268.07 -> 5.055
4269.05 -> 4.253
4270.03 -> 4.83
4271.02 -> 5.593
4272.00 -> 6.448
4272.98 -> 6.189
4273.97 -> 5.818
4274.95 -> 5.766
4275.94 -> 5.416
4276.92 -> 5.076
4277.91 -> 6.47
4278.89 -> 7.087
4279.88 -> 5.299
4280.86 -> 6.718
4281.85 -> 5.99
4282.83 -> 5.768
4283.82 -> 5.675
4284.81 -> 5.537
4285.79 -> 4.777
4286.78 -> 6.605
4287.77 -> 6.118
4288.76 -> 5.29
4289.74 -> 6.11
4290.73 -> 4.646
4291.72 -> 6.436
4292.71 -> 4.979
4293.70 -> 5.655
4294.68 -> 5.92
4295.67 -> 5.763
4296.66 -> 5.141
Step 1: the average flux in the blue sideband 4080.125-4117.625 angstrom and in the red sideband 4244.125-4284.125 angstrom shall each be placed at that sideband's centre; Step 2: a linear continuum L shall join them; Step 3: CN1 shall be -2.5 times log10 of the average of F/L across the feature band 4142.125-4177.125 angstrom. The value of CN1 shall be 0.07 mag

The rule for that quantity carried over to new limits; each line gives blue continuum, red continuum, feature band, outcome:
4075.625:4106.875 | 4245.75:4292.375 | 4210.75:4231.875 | 0.03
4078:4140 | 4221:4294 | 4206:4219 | -0.02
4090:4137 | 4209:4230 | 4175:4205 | 0.02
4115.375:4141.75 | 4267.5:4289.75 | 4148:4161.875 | 0.07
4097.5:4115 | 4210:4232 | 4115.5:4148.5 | -0.04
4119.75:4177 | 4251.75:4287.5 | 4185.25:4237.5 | 0.01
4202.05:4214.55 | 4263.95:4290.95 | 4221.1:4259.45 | -0.03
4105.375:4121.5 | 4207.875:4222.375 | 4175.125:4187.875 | 0.06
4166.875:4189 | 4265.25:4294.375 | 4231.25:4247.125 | -0.05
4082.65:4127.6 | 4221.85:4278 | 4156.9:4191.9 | 0.02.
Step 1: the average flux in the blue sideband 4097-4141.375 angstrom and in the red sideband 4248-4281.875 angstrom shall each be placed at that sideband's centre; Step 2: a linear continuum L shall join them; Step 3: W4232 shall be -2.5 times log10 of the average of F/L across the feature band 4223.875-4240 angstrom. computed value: 0.08 mag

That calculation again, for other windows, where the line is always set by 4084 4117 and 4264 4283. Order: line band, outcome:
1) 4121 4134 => 0.03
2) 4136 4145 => -0.01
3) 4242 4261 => -0.06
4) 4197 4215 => 0.03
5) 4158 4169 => 0.00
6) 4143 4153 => 0.06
